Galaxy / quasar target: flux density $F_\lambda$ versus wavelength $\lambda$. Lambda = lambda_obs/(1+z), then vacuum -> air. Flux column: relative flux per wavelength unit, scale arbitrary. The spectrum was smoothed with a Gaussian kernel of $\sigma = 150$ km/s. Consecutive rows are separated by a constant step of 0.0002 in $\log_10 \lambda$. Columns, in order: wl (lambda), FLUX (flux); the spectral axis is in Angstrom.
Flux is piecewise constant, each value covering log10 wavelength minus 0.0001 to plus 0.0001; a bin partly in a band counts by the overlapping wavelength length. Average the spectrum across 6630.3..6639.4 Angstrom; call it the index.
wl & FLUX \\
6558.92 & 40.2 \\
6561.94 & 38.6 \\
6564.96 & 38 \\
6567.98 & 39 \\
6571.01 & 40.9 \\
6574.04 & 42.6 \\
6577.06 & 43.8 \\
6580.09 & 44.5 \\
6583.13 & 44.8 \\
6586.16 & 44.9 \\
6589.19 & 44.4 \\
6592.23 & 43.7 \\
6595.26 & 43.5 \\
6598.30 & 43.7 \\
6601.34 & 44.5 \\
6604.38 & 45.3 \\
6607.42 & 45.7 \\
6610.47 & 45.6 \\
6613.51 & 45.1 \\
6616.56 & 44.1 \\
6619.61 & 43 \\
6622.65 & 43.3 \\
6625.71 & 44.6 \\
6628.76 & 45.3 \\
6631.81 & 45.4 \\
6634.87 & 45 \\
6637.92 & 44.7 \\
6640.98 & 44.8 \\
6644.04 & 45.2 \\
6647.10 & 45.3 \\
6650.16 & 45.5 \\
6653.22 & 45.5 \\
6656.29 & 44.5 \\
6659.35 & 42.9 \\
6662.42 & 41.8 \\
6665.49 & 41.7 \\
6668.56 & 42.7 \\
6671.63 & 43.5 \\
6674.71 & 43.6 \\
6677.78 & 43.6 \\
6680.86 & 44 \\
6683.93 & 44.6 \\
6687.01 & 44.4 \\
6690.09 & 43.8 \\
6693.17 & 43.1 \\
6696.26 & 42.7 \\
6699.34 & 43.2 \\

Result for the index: 45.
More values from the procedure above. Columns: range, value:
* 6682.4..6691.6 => 44.3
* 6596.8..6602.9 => 44.1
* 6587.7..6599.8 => 43.8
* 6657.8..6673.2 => 42.5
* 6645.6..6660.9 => 44.7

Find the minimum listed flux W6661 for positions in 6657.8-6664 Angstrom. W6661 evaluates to 41.8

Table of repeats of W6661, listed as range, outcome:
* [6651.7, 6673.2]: 41.7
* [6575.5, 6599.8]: 43.5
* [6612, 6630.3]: 43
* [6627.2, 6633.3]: 45.3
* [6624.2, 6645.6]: 44.6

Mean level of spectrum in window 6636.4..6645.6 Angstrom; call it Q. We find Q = 44.9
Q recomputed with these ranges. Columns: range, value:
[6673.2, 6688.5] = 44.1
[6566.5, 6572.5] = 39.9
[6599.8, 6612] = 45.3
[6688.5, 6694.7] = 43.5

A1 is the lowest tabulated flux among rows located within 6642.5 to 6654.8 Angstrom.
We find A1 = 45.2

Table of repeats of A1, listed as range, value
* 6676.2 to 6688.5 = 43.6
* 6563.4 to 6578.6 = 38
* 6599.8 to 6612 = 44.5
